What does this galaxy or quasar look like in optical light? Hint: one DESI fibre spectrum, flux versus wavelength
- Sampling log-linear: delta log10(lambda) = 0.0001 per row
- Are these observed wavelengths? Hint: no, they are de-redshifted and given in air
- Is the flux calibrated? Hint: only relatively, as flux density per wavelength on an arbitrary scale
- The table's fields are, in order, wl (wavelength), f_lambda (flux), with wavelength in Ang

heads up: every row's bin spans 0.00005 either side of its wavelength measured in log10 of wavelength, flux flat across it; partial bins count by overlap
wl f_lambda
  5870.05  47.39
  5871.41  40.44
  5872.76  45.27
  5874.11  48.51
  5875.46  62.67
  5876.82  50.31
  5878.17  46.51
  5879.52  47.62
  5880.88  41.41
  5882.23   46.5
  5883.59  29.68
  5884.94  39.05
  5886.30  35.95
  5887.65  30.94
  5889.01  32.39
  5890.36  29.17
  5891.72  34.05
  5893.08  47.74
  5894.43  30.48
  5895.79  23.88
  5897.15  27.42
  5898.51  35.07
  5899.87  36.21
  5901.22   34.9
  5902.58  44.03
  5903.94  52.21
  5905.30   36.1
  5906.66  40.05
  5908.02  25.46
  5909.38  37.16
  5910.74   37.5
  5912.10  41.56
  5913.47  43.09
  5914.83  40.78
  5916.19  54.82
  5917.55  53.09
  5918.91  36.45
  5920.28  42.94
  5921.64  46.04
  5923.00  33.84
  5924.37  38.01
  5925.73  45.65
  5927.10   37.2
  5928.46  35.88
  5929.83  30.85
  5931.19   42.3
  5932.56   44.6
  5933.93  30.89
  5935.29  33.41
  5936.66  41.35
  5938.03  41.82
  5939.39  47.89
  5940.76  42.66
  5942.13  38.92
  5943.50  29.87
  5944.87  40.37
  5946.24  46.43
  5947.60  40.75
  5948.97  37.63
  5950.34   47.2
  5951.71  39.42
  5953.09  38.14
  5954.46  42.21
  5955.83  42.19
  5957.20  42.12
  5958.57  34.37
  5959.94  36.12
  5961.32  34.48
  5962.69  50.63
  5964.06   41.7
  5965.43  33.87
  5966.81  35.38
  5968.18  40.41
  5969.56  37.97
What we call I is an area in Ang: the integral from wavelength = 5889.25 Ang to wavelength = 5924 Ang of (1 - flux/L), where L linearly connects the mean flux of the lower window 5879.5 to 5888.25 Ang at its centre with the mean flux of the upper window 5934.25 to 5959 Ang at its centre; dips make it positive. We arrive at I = 0.4 Ang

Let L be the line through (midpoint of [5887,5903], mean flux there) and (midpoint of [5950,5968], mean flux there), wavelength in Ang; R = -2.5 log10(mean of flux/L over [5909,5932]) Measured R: -0.14 mag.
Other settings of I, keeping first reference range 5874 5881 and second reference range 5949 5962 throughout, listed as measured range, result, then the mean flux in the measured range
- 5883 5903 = 5.9 Ang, 34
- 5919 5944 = 2.1 Ang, 39.1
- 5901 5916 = 1.9 Ang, 40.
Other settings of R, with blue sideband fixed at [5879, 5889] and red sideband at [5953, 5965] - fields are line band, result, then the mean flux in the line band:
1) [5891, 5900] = 0.155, 33.3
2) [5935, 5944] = -0.005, 39.9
